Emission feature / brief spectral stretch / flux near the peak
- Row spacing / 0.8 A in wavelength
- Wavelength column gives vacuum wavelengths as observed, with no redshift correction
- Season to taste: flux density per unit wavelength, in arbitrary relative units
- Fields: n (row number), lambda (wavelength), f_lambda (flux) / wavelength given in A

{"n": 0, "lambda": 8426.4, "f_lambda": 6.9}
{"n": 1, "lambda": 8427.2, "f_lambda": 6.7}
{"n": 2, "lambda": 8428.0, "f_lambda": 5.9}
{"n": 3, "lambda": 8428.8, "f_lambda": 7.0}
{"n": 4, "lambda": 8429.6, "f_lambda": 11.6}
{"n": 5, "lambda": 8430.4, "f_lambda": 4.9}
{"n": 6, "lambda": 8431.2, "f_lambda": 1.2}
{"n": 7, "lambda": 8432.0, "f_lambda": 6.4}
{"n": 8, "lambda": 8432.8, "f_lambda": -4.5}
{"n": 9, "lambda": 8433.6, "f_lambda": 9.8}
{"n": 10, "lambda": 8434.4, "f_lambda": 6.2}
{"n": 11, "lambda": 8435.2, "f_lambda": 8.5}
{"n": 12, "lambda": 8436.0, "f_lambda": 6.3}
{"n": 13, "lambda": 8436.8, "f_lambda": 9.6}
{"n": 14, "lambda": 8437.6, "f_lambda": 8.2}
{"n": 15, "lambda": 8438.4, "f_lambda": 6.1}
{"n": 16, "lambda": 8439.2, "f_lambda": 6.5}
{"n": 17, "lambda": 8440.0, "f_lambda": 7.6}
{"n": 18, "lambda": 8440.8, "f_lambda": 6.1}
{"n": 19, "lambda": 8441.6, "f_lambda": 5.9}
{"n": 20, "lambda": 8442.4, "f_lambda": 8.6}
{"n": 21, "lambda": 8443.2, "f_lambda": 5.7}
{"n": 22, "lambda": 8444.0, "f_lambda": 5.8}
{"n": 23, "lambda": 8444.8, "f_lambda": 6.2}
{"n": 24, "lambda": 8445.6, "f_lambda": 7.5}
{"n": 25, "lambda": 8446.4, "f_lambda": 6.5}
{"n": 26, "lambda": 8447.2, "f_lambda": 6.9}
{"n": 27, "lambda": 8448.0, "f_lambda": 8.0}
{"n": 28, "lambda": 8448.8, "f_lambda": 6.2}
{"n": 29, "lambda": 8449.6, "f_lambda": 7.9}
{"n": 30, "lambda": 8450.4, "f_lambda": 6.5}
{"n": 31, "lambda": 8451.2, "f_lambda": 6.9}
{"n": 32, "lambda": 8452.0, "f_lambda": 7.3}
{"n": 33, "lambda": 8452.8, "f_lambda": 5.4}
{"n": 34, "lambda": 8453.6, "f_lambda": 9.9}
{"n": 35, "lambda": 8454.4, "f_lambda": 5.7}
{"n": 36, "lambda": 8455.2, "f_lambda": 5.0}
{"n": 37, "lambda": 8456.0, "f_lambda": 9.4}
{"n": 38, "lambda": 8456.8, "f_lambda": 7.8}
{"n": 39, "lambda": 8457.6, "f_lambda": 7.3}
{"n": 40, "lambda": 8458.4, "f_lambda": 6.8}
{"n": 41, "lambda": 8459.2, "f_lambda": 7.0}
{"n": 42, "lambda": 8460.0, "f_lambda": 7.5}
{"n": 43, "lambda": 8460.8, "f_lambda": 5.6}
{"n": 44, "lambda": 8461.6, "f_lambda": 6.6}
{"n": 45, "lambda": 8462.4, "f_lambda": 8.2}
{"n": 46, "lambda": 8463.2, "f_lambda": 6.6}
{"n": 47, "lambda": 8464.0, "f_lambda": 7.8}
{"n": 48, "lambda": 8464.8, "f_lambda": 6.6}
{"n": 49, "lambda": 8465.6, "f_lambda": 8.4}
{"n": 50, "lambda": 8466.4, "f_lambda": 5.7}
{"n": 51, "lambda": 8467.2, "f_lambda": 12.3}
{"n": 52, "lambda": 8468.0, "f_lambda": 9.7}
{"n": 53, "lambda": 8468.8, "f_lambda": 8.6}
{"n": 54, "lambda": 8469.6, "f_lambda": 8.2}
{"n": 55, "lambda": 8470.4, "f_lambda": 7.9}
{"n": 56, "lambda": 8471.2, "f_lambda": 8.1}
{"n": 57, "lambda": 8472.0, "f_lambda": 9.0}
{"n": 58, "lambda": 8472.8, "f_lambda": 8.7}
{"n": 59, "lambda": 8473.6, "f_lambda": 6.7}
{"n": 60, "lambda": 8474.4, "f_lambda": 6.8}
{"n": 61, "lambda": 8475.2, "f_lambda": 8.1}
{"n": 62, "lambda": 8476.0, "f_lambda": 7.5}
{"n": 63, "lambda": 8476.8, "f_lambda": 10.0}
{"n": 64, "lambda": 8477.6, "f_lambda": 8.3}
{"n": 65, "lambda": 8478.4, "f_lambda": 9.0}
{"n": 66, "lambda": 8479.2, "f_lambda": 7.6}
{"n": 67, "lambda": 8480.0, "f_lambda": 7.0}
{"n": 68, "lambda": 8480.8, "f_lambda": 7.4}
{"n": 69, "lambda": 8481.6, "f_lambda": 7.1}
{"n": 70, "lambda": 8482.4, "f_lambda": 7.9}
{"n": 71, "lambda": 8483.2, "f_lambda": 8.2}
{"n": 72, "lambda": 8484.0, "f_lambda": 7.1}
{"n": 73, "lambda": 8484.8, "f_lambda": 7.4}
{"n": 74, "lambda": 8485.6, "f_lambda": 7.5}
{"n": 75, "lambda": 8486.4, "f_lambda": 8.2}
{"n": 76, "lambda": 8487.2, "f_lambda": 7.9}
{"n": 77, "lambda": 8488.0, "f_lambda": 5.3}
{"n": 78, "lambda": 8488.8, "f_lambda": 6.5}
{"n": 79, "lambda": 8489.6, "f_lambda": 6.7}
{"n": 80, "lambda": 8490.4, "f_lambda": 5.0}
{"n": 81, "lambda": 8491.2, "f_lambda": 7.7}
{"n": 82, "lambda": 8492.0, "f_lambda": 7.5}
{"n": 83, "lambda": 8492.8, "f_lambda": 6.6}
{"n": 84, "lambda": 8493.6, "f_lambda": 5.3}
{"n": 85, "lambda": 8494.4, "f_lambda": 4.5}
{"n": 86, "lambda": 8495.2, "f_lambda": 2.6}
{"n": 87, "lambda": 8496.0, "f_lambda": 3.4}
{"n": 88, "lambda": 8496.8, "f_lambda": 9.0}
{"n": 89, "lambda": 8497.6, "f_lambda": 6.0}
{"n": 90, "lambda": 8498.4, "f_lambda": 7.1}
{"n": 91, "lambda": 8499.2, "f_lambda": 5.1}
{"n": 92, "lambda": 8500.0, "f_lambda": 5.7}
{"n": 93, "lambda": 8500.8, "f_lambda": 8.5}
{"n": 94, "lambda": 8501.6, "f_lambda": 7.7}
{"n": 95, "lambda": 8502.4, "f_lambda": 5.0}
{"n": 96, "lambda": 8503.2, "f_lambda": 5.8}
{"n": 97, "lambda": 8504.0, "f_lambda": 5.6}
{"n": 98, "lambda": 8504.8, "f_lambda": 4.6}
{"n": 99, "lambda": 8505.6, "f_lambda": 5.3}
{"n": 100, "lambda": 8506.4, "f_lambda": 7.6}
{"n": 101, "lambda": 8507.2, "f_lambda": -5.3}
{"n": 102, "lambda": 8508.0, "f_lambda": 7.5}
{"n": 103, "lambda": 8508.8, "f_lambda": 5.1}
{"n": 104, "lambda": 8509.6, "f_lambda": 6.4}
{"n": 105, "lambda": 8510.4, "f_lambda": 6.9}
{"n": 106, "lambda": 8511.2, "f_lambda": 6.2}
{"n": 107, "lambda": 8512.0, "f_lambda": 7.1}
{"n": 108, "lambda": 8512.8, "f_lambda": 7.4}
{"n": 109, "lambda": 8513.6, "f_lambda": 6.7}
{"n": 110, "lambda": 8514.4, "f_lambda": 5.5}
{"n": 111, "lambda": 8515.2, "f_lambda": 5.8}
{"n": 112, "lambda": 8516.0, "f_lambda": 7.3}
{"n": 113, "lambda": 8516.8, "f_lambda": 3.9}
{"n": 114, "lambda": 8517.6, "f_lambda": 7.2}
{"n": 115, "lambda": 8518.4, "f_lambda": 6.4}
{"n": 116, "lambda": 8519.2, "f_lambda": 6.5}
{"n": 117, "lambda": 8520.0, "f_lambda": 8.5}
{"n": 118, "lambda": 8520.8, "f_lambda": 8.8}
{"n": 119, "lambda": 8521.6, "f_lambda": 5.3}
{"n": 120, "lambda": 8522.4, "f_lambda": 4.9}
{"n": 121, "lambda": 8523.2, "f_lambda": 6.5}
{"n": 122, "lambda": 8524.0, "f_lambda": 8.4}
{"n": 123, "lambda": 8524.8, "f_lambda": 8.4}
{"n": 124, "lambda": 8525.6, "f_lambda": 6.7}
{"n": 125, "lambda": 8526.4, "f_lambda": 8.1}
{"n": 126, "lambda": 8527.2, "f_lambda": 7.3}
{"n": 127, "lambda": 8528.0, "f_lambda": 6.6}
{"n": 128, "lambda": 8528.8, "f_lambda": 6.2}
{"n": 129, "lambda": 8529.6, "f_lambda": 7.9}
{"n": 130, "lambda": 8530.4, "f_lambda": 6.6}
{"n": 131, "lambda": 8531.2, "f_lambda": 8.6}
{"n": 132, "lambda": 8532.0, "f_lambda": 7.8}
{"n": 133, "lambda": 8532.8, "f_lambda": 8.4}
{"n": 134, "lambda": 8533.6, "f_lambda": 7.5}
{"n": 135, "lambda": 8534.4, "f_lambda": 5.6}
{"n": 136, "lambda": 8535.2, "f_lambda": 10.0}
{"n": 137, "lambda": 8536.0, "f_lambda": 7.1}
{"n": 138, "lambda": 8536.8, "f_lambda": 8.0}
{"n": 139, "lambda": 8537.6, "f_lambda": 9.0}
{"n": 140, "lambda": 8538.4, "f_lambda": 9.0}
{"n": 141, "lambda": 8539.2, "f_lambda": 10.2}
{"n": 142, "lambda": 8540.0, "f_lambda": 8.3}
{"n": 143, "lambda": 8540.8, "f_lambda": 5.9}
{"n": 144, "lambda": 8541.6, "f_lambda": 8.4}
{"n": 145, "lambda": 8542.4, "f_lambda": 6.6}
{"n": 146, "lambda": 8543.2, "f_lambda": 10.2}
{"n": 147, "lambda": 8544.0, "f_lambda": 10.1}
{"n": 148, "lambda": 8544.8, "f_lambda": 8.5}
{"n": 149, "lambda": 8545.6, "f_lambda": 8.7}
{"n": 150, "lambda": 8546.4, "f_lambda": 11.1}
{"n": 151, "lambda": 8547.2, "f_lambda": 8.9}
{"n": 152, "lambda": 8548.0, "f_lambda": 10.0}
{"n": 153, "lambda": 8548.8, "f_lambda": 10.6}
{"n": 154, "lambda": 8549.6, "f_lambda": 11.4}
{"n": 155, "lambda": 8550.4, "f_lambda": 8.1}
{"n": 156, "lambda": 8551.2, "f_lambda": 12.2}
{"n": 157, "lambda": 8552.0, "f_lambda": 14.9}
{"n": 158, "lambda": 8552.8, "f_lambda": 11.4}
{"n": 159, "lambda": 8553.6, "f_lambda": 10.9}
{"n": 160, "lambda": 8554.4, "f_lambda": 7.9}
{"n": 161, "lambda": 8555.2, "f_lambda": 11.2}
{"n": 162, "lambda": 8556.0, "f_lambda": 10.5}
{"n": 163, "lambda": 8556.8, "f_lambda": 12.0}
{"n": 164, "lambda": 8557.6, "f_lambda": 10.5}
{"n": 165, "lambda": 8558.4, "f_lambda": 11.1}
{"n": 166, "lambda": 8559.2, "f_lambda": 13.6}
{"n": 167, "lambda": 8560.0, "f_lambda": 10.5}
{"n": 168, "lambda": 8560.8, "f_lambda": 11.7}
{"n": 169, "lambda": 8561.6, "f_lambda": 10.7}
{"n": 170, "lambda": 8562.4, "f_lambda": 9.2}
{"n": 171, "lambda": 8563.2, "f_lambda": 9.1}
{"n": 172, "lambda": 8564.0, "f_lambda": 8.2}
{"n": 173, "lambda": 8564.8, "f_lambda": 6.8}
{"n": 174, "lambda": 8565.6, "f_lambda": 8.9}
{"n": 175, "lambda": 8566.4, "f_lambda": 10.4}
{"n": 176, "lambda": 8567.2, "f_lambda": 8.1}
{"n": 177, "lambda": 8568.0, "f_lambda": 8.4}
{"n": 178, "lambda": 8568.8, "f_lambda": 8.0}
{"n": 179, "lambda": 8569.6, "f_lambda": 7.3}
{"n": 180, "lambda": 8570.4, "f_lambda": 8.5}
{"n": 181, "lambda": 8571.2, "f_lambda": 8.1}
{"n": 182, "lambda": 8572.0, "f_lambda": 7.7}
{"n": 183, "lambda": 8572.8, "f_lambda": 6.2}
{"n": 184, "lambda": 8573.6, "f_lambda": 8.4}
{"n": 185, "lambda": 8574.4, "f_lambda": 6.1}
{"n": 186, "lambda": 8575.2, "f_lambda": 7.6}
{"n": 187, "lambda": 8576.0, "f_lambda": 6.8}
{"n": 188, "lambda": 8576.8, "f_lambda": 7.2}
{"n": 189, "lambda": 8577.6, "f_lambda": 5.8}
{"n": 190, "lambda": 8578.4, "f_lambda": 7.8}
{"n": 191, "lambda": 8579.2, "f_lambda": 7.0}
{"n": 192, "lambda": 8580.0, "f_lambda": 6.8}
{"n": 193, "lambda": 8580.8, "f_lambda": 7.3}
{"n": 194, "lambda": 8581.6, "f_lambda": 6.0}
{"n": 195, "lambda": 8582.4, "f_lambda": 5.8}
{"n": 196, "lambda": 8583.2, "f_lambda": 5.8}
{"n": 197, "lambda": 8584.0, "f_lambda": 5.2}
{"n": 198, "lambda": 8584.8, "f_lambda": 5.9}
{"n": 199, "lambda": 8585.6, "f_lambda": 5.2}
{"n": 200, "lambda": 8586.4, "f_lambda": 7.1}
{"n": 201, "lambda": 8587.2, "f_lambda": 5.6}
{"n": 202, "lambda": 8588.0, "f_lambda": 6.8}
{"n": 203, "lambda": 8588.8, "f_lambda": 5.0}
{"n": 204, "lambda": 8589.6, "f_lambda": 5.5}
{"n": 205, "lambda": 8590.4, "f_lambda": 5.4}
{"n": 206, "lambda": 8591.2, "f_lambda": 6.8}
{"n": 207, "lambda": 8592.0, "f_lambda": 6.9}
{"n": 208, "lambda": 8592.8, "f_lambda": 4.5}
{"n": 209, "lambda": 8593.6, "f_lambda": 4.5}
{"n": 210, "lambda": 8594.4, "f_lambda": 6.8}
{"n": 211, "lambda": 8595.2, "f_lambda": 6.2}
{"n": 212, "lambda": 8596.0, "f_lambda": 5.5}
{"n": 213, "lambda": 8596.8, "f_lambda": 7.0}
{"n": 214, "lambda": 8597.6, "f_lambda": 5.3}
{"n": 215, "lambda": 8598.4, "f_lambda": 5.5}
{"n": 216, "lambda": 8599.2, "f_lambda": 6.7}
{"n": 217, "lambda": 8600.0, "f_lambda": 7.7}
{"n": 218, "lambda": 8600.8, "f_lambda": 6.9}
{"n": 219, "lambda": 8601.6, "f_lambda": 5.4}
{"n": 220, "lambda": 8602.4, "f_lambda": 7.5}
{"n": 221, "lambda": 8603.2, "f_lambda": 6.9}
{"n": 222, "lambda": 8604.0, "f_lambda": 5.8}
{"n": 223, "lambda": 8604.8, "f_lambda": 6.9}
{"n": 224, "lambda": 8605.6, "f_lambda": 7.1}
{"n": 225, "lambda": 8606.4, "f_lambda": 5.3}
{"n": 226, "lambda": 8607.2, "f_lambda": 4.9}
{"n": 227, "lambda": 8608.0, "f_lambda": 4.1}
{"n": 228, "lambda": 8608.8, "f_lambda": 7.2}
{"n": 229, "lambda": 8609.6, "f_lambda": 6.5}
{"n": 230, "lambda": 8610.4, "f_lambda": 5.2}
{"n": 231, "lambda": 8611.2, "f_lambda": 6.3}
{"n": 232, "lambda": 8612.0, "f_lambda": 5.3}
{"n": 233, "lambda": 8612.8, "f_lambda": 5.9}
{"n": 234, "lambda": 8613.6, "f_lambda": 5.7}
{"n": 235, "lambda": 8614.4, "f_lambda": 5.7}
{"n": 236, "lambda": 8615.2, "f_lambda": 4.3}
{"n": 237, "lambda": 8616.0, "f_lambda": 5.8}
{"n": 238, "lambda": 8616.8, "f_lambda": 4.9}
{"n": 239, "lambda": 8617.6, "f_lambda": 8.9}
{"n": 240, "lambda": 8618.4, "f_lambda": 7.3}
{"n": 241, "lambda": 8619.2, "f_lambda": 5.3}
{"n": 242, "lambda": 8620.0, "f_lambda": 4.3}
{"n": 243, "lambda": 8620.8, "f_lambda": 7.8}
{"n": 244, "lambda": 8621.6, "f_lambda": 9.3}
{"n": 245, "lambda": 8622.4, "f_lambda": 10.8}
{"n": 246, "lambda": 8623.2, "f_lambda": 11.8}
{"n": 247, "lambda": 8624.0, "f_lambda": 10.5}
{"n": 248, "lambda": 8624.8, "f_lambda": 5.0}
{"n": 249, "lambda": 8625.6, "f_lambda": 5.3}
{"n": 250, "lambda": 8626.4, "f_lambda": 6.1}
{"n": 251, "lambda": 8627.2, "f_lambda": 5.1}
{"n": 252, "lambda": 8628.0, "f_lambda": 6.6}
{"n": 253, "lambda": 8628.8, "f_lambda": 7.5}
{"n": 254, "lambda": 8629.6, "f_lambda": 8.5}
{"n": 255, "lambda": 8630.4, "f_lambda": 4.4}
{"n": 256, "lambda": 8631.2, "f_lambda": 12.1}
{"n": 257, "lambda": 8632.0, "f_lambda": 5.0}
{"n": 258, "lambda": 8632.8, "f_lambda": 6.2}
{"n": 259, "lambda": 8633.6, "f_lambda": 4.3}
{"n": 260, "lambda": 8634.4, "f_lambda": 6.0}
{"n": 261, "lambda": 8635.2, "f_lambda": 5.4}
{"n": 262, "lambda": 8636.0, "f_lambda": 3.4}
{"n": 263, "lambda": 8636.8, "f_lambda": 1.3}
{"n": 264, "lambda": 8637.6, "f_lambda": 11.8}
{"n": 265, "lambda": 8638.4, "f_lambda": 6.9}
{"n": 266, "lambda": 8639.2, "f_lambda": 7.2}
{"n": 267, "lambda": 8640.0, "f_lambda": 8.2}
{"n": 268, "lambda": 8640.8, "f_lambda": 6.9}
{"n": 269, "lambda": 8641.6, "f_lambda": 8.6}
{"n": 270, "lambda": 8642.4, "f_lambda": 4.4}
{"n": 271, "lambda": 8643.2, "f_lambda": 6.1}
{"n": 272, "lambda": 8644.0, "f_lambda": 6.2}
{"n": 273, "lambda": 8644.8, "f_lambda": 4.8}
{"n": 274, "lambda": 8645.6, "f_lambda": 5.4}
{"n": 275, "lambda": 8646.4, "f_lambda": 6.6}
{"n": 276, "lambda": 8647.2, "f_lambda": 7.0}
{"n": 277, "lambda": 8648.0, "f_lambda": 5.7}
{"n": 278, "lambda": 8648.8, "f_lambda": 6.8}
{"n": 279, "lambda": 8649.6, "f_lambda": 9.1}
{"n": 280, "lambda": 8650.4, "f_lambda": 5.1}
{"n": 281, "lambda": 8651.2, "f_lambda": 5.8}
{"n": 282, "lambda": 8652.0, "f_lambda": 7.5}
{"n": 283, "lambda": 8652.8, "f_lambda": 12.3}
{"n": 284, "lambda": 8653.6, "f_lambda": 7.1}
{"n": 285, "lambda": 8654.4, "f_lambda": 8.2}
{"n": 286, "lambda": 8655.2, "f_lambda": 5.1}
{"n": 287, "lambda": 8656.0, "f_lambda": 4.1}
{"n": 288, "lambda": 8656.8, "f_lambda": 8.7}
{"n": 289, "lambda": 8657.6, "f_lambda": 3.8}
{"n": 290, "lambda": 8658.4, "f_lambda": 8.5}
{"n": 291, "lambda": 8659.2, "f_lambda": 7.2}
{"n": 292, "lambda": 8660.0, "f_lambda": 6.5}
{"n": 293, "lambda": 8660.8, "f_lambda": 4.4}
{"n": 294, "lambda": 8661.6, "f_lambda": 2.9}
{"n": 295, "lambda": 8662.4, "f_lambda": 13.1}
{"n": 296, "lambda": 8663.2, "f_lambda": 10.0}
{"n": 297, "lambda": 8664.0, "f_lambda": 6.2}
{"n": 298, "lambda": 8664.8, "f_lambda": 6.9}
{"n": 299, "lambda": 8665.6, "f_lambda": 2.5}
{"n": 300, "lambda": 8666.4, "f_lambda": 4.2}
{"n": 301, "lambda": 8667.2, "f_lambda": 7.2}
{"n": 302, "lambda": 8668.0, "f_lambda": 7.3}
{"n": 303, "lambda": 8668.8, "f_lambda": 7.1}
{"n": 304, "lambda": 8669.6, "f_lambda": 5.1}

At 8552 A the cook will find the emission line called [O III] 5007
